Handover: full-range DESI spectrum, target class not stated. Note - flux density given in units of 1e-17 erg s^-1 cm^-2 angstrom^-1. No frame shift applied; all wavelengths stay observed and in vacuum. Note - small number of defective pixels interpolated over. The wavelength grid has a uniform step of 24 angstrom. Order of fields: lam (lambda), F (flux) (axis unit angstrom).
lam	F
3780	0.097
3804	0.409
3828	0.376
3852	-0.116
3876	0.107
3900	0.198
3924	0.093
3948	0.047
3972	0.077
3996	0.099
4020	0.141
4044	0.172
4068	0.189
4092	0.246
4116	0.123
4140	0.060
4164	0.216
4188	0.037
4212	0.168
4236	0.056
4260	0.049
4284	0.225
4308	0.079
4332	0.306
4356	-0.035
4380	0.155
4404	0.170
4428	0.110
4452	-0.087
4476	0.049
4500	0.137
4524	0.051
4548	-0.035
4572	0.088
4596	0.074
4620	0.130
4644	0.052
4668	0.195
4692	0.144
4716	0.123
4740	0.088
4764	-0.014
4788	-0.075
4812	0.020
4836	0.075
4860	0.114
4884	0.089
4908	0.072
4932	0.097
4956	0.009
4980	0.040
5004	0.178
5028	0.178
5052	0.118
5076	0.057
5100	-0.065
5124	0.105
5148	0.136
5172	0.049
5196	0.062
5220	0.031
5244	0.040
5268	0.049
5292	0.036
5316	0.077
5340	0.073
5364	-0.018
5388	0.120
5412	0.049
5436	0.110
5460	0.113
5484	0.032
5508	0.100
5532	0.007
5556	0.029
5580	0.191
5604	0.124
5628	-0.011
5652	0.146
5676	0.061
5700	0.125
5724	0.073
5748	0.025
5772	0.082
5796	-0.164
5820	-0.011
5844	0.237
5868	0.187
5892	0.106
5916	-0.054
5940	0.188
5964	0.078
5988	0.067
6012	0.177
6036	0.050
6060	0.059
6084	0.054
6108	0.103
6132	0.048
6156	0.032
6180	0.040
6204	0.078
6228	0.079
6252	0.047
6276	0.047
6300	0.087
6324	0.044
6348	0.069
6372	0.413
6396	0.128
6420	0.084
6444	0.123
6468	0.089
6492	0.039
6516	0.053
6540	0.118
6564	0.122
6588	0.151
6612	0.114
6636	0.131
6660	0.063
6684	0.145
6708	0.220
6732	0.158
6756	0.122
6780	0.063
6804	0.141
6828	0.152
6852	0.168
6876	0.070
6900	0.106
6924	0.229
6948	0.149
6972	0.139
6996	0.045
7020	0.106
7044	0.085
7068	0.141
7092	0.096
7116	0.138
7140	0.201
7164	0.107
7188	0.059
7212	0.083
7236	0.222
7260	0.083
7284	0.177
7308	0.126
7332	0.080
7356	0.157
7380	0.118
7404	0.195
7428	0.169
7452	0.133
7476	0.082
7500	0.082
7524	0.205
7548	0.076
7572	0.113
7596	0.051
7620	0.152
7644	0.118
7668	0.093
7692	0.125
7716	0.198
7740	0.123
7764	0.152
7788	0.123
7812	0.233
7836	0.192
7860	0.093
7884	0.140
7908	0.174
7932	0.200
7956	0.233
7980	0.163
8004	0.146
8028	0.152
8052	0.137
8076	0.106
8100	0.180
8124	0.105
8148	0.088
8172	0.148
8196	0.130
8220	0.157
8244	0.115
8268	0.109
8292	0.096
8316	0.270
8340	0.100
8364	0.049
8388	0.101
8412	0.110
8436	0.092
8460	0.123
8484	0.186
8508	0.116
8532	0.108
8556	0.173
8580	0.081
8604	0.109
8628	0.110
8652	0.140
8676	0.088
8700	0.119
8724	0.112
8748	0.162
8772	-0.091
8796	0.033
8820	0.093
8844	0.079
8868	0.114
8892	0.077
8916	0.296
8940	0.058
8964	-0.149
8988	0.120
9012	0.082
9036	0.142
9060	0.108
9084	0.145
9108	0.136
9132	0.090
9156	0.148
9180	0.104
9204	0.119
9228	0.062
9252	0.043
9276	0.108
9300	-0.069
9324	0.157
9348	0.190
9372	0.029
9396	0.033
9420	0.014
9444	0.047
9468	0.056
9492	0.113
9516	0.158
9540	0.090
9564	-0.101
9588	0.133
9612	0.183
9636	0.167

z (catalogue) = 0.710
